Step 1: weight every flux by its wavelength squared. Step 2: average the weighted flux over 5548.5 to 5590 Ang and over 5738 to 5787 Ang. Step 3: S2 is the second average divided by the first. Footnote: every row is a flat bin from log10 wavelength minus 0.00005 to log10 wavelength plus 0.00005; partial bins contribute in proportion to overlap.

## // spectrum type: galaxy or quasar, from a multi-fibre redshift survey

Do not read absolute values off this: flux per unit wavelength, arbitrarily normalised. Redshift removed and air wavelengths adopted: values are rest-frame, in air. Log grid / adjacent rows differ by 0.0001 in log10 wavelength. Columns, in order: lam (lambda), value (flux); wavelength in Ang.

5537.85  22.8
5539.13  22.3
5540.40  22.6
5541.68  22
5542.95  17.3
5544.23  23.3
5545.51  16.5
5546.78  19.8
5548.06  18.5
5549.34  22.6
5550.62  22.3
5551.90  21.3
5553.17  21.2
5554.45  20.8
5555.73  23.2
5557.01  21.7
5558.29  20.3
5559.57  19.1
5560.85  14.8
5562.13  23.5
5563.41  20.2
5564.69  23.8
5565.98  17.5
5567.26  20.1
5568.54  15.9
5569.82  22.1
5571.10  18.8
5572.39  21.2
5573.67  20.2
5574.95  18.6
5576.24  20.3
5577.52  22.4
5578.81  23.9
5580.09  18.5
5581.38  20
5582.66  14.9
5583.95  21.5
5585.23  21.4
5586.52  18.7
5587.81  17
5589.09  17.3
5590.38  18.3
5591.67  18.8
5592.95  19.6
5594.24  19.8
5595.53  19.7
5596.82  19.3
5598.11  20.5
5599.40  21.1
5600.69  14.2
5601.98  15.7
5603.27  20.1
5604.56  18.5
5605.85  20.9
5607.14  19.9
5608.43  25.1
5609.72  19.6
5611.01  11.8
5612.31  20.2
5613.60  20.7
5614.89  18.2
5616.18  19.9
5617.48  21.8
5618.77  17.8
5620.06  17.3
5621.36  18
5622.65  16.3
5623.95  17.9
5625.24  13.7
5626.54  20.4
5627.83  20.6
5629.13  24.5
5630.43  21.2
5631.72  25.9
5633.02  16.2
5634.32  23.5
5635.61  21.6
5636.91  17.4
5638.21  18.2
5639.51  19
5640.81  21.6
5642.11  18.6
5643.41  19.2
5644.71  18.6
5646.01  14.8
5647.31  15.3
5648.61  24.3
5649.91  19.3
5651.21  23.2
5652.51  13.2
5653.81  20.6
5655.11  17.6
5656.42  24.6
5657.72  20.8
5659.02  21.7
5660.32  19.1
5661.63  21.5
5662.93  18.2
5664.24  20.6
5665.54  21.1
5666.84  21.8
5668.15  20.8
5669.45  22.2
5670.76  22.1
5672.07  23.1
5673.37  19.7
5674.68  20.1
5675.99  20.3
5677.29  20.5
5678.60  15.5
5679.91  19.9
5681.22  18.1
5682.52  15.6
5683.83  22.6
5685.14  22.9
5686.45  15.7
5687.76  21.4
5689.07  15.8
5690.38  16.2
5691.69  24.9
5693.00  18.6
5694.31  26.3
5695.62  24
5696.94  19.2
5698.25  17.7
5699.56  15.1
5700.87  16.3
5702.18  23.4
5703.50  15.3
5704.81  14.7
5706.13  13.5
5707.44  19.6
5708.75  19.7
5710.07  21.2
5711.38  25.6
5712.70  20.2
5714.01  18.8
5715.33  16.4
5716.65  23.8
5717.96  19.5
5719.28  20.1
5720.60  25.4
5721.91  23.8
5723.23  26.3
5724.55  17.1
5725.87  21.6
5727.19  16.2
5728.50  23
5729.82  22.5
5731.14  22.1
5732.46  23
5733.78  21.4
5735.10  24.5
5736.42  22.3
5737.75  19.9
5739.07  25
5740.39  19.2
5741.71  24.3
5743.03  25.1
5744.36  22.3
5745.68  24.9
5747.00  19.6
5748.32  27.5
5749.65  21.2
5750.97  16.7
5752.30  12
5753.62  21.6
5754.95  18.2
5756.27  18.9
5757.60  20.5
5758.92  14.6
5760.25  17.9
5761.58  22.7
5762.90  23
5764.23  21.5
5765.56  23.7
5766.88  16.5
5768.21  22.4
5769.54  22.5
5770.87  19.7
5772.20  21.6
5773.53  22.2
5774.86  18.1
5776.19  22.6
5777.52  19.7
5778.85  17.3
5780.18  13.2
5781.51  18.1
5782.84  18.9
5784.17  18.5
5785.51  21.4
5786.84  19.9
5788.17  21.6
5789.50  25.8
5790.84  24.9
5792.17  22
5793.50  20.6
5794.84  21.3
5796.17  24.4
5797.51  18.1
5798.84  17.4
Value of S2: 1.1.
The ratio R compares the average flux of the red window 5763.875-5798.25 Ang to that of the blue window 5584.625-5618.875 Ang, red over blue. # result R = 1.1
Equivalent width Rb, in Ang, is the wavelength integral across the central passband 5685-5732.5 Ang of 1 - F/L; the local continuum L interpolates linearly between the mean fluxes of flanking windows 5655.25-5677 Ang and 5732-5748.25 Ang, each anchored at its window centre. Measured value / 4.2 Ang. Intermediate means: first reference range 21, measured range 20.1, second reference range 22.8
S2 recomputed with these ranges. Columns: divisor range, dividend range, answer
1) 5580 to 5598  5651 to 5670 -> 1.10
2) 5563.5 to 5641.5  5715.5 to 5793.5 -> 1.14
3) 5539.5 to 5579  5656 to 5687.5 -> 1.03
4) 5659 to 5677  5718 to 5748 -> 1.09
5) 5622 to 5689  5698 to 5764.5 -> 1.06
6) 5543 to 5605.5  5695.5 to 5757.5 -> 1.10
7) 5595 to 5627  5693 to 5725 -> 1.11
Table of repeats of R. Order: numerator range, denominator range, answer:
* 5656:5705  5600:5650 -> 1.04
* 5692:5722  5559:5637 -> 1.02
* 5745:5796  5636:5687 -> 1.03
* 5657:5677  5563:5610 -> 1.07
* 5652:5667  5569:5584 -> 1.00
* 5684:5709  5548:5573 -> 0.93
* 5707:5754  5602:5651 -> 1.11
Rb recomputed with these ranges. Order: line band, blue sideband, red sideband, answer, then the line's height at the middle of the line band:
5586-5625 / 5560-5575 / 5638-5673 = 2.2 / 19.9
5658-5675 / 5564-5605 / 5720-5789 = -0.7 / 20.1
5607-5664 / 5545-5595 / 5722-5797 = 2.1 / 20.3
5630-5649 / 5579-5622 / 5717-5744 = 0.3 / 20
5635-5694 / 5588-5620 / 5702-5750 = 1.2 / 20.2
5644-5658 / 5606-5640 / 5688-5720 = 0.2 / 19.5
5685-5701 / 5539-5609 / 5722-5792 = 0.8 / 20.6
